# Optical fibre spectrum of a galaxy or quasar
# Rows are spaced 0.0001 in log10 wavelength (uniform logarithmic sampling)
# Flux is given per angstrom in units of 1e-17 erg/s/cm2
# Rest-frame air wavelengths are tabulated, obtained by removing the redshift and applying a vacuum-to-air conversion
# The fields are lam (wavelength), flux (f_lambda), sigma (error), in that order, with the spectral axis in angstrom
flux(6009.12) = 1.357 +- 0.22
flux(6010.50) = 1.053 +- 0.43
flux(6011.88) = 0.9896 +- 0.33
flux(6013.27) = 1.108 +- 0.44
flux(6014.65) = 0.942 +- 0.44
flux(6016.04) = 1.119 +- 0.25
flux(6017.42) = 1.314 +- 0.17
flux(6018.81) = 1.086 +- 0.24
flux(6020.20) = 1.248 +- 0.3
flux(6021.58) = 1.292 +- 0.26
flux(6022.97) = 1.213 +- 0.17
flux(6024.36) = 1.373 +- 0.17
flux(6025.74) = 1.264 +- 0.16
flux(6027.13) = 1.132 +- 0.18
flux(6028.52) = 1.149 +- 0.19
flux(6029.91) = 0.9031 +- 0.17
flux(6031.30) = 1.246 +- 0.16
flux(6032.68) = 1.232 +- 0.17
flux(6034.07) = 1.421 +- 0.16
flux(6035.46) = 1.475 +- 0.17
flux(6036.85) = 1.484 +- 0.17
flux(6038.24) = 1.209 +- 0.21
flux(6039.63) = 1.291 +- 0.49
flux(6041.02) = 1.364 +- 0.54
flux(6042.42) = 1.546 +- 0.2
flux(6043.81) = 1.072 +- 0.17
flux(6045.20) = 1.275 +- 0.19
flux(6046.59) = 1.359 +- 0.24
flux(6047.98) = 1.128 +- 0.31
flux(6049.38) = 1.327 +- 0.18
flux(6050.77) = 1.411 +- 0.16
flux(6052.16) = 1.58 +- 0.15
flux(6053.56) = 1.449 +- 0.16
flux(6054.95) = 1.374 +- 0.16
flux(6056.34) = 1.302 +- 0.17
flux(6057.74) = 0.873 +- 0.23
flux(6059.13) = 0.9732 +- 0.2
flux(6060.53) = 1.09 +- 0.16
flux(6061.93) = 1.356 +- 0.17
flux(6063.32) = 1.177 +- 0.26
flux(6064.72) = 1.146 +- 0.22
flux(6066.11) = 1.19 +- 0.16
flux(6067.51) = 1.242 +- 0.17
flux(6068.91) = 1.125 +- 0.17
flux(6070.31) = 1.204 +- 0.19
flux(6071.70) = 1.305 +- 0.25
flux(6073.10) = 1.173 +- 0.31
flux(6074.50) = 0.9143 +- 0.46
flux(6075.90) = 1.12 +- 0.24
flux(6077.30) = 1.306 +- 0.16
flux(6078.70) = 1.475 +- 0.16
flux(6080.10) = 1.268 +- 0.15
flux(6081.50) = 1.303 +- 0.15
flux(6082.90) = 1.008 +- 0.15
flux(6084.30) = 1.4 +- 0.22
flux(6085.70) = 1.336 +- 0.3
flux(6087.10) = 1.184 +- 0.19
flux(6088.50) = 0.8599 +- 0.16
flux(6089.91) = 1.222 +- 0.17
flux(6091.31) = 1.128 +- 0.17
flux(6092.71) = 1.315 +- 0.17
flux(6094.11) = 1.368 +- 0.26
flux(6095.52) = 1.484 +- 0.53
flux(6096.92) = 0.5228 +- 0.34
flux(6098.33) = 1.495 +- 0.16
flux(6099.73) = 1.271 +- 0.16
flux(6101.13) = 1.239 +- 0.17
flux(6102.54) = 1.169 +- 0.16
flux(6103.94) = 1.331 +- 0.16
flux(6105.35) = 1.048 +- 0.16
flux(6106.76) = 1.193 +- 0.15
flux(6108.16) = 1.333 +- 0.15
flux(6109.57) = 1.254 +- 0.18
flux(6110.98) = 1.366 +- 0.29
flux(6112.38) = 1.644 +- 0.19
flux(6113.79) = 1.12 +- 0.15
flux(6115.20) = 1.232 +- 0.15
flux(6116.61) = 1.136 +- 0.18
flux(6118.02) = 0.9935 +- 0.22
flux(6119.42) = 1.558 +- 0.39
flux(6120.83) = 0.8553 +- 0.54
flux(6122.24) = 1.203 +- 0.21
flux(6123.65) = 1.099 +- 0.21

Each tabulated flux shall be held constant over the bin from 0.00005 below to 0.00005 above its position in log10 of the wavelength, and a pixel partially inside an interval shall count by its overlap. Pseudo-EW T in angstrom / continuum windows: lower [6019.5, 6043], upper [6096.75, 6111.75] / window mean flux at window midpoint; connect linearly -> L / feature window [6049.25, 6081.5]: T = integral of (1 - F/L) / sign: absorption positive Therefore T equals 0.6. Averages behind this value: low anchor 1.28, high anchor 1.23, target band 1.23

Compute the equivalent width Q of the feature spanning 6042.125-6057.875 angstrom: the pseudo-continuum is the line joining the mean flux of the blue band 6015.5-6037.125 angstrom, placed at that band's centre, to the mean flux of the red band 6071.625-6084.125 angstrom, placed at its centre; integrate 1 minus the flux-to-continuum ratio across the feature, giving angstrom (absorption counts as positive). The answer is -1.1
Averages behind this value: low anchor 1.24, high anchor 1.21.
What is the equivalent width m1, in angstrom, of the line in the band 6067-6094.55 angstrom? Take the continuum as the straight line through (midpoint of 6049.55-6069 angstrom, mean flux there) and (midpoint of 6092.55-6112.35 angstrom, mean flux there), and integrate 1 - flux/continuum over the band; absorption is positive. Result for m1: 0.8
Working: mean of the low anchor 1.24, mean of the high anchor 1.25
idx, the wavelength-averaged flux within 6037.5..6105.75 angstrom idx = 1.23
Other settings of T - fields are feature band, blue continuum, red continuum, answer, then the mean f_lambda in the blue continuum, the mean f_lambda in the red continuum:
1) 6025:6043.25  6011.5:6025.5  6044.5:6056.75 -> -0.27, 1.18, 1.36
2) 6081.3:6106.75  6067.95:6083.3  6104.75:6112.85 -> 1.11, 1.2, 1.3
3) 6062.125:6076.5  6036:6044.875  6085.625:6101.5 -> 1.03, 1.33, 1.2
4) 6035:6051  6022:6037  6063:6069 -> -1.25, 1.26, 1.18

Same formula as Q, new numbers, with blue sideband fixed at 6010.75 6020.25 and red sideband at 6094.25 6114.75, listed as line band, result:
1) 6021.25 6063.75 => -4.53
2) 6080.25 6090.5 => 0.23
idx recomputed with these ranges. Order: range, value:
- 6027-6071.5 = 1.26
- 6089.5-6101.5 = 1.23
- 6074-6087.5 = 1.24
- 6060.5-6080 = 1.21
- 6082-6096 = 1.23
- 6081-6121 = 1.22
